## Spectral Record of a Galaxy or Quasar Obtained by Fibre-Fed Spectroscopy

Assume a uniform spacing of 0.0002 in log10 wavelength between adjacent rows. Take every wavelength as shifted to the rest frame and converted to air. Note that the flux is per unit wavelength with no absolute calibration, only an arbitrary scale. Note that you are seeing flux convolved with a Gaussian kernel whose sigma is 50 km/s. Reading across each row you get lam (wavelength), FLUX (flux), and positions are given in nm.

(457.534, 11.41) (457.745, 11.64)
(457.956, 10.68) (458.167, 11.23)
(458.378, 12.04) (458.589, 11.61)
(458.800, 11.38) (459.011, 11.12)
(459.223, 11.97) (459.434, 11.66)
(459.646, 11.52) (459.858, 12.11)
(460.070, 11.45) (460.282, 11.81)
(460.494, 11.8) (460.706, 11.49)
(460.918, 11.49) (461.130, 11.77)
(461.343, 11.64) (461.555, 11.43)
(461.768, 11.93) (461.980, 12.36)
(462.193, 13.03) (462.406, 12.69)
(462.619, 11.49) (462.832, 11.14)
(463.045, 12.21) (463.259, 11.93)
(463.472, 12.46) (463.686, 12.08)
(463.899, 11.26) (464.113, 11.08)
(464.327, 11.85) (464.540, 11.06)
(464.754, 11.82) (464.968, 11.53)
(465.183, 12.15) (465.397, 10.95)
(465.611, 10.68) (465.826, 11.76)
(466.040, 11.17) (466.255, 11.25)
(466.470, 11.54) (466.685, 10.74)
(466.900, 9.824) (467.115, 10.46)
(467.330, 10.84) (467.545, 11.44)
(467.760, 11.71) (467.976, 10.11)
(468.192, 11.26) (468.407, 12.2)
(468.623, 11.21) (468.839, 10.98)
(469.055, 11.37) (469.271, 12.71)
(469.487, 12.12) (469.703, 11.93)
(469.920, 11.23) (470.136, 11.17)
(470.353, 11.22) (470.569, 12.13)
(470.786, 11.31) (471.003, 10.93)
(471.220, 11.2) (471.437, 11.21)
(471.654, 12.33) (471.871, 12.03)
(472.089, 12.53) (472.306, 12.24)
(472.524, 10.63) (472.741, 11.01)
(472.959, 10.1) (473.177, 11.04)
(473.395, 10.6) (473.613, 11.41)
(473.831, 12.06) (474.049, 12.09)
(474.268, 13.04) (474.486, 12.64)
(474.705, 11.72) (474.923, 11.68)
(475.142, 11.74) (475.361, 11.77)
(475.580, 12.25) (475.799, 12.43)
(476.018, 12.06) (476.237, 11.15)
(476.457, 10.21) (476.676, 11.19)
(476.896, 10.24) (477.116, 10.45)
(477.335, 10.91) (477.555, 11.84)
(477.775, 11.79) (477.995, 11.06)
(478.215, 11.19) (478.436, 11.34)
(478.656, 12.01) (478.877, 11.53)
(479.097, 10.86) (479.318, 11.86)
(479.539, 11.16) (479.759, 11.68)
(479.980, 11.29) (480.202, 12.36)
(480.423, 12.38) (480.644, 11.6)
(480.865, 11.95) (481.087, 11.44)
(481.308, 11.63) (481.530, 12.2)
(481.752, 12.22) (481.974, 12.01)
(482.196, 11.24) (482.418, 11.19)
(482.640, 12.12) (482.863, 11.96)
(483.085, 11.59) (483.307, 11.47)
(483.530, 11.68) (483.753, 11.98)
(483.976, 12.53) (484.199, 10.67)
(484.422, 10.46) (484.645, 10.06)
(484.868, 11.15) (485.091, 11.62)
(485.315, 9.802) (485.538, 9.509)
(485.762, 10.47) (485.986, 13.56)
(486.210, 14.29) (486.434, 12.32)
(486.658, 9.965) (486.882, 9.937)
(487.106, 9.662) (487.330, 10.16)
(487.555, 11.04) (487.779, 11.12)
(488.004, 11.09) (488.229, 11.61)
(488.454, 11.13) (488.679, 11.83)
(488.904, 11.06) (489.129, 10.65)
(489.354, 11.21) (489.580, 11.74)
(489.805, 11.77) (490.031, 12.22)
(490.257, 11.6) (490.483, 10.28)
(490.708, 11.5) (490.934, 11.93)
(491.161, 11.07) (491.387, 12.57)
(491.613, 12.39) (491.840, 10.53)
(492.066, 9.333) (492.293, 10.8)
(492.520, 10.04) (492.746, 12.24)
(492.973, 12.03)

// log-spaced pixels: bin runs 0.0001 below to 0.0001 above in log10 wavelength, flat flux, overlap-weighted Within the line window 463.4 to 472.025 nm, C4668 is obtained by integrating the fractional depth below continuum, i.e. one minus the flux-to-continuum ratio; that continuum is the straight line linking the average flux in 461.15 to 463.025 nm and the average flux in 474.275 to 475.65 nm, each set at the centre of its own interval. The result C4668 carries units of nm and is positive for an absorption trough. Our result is 0.424 nm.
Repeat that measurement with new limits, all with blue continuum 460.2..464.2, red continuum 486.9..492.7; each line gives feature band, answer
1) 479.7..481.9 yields -0.10 nm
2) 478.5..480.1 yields -0.01 nm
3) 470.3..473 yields 0.03 nm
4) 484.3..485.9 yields 0.11 nm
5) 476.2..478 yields 0.08 nm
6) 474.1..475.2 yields -0.06 nm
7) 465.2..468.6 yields 0.18 nm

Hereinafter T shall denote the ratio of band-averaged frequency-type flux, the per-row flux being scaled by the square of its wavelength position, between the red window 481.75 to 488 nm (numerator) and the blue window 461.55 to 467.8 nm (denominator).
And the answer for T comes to 1.1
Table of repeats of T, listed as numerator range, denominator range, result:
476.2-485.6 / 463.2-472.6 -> 1.05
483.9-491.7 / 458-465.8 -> 1.07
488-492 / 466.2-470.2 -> 1.11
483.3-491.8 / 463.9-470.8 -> 1.08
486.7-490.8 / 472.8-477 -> 1.02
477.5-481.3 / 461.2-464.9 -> 1.05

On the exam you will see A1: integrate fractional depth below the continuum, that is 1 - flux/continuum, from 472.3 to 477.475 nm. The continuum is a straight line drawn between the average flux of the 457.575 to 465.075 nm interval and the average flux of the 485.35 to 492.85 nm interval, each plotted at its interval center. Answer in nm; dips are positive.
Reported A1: 0.02 nm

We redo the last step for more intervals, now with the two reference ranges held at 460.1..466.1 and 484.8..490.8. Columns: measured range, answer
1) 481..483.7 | -0.10 nm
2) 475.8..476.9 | 0.02 nm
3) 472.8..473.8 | 0.05 nm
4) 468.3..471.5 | 0.01 nm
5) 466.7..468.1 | 0.11 nm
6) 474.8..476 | -0.05 nm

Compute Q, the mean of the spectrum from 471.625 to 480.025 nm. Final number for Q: 11.5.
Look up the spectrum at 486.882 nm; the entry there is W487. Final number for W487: 9.937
